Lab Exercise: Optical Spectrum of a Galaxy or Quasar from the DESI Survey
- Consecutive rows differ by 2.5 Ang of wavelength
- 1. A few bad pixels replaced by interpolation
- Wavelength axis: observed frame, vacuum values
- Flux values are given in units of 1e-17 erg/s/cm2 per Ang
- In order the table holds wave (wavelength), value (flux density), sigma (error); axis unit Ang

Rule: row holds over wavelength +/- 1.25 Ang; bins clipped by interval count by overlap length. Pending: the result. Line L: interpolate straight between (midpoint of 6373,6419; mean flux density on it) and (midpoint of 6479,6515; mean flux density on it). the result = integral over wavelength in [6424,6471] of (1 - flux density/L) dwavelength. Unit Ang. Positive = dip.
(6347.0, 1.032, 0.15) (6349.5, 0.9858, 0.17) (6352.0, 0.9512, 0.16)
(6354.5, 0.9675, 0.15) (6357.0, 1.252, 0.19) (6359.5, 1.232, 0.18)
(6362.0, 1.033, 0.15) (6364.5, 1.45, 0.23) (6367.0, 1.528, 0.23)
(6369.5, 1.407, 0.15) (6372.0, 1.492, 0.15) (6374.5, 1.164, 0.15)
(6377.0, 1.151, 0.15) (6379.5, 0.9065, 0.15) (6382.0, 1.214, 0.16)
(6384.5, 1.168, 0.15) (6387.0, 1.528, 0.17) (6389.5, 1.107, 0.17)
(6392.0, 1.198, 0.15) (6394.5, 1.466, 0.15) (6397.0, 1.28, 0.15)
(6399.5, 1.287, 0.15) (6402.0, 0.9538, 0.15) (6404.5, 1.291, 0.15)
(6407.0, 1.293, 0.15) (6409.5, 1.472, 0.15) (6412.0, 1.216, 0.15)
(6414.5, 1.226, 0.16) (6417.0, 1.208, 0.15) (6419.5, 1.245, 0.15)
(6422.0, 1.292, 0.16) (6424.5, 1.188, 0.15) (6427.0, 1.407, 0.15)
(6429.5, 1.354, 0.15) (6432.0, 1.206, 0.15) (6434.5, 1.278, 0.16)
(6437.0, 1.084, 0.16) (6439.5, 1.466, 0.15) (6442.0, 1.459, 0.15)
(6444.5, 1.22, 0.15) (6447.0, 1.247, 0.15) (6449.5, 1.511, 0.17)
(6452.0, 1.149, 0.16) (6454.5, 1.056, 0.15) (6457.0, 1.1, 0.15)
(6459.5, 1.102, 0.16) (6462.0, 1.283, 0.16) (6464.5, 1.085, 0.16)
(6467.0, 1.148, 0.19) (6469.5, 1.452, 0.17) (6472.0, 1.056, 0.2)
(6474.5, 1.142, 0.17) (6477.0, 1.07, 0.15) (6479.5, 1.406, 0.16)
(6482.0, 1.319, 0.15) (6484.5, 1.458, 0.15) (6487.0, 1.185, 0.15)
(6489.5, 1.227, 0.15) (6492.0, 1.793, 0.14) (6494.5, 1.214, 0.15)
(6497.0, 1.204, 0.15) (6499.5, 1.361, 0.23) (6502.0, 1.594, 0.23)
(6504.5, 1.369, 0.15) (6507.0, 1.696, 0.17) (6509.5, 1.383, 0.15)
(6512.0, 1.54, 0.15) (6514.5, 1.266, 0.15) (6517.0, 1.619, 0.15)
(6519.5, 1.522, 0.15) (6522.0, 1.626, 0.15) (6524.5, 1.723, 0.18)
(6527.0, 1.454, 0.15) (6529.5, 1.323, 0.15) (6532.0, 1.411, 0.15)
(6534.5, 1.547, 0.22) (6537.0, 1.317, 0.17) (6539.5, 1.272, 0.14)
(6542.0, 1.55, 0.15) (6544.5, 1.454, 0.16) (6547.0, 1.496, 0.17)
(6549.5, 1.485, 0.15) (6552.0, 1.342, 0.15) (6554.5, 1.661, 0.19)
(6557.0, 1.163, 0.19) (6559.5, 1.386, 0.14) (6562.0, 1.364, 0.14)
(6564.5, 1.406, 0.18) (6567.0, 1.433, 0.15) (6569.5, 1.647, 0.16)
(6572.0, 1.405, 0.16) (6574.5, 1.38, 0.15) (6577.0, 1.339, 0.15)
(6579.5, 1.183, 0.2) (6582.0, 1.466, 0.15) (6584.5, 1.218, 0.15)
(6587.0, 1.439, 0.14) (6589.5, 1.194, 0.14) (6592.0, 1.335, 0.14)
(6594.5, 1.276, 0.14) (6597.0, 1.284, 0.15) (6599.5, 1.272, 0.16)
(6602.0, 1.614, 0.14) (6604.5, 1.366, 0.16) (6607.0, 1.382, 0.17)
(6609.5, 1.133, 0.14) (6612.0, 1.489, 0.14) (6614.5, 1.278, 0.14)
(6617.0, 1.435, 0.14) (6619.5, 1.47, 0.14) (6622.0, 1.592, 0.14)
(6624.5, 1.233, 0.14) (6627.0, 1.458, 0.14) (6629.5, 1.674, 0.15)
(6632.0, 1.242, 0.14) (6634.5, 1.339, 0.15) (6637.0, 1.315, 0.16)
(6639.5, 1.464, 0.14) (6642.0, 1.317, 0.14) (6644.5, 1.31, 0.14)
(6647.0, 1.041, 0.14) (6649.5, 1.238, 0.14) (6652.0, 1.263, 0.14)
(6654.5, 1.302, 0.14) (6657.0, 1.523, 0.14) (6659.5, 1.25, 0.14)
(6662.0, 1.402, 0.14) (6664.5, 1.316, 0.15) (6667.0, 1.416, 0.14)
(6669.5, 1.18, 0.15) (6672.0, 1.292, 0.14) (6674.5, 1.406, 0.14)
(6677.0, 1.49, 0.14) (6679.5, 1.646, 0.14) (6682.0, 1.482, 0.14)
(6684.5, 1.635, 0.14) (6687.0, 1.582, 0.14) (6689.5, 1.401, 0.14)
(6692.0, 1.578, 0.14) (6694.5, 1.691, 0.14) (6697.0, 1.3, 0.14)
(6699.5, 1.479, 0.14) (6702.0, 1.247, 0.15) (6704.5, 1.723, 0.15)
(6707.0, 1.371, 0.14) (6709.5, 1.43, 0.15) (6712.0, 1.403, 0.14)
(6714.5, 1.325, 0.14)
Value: 2.3 Ang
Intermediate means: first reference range 1.23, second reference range 1.4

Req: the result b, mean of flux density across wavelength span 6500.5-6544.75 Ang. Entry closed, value 1.48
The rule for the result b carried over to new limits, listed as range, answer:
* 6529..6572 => 1.43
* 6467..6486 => 1.26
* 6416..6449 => 1.29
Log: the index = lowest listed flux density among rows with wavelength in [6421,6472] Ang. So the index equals 1.056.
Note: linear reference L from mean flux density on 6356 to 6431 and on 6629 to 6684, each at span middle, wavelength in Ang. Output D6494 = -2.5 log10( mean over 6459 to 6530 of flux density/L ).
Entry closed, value -0.05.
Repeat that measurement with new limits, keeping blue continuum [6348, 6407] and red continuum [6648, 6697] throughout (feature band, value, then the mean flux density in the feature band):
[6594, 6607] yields 0.00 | 1.37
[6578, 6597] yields 0.05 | 1.3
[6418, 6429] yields -0.03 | 1.29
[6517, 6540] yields -0.12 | 1.48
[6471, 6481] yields 0.10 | 1.18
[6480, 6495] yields -0.07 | 1.38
